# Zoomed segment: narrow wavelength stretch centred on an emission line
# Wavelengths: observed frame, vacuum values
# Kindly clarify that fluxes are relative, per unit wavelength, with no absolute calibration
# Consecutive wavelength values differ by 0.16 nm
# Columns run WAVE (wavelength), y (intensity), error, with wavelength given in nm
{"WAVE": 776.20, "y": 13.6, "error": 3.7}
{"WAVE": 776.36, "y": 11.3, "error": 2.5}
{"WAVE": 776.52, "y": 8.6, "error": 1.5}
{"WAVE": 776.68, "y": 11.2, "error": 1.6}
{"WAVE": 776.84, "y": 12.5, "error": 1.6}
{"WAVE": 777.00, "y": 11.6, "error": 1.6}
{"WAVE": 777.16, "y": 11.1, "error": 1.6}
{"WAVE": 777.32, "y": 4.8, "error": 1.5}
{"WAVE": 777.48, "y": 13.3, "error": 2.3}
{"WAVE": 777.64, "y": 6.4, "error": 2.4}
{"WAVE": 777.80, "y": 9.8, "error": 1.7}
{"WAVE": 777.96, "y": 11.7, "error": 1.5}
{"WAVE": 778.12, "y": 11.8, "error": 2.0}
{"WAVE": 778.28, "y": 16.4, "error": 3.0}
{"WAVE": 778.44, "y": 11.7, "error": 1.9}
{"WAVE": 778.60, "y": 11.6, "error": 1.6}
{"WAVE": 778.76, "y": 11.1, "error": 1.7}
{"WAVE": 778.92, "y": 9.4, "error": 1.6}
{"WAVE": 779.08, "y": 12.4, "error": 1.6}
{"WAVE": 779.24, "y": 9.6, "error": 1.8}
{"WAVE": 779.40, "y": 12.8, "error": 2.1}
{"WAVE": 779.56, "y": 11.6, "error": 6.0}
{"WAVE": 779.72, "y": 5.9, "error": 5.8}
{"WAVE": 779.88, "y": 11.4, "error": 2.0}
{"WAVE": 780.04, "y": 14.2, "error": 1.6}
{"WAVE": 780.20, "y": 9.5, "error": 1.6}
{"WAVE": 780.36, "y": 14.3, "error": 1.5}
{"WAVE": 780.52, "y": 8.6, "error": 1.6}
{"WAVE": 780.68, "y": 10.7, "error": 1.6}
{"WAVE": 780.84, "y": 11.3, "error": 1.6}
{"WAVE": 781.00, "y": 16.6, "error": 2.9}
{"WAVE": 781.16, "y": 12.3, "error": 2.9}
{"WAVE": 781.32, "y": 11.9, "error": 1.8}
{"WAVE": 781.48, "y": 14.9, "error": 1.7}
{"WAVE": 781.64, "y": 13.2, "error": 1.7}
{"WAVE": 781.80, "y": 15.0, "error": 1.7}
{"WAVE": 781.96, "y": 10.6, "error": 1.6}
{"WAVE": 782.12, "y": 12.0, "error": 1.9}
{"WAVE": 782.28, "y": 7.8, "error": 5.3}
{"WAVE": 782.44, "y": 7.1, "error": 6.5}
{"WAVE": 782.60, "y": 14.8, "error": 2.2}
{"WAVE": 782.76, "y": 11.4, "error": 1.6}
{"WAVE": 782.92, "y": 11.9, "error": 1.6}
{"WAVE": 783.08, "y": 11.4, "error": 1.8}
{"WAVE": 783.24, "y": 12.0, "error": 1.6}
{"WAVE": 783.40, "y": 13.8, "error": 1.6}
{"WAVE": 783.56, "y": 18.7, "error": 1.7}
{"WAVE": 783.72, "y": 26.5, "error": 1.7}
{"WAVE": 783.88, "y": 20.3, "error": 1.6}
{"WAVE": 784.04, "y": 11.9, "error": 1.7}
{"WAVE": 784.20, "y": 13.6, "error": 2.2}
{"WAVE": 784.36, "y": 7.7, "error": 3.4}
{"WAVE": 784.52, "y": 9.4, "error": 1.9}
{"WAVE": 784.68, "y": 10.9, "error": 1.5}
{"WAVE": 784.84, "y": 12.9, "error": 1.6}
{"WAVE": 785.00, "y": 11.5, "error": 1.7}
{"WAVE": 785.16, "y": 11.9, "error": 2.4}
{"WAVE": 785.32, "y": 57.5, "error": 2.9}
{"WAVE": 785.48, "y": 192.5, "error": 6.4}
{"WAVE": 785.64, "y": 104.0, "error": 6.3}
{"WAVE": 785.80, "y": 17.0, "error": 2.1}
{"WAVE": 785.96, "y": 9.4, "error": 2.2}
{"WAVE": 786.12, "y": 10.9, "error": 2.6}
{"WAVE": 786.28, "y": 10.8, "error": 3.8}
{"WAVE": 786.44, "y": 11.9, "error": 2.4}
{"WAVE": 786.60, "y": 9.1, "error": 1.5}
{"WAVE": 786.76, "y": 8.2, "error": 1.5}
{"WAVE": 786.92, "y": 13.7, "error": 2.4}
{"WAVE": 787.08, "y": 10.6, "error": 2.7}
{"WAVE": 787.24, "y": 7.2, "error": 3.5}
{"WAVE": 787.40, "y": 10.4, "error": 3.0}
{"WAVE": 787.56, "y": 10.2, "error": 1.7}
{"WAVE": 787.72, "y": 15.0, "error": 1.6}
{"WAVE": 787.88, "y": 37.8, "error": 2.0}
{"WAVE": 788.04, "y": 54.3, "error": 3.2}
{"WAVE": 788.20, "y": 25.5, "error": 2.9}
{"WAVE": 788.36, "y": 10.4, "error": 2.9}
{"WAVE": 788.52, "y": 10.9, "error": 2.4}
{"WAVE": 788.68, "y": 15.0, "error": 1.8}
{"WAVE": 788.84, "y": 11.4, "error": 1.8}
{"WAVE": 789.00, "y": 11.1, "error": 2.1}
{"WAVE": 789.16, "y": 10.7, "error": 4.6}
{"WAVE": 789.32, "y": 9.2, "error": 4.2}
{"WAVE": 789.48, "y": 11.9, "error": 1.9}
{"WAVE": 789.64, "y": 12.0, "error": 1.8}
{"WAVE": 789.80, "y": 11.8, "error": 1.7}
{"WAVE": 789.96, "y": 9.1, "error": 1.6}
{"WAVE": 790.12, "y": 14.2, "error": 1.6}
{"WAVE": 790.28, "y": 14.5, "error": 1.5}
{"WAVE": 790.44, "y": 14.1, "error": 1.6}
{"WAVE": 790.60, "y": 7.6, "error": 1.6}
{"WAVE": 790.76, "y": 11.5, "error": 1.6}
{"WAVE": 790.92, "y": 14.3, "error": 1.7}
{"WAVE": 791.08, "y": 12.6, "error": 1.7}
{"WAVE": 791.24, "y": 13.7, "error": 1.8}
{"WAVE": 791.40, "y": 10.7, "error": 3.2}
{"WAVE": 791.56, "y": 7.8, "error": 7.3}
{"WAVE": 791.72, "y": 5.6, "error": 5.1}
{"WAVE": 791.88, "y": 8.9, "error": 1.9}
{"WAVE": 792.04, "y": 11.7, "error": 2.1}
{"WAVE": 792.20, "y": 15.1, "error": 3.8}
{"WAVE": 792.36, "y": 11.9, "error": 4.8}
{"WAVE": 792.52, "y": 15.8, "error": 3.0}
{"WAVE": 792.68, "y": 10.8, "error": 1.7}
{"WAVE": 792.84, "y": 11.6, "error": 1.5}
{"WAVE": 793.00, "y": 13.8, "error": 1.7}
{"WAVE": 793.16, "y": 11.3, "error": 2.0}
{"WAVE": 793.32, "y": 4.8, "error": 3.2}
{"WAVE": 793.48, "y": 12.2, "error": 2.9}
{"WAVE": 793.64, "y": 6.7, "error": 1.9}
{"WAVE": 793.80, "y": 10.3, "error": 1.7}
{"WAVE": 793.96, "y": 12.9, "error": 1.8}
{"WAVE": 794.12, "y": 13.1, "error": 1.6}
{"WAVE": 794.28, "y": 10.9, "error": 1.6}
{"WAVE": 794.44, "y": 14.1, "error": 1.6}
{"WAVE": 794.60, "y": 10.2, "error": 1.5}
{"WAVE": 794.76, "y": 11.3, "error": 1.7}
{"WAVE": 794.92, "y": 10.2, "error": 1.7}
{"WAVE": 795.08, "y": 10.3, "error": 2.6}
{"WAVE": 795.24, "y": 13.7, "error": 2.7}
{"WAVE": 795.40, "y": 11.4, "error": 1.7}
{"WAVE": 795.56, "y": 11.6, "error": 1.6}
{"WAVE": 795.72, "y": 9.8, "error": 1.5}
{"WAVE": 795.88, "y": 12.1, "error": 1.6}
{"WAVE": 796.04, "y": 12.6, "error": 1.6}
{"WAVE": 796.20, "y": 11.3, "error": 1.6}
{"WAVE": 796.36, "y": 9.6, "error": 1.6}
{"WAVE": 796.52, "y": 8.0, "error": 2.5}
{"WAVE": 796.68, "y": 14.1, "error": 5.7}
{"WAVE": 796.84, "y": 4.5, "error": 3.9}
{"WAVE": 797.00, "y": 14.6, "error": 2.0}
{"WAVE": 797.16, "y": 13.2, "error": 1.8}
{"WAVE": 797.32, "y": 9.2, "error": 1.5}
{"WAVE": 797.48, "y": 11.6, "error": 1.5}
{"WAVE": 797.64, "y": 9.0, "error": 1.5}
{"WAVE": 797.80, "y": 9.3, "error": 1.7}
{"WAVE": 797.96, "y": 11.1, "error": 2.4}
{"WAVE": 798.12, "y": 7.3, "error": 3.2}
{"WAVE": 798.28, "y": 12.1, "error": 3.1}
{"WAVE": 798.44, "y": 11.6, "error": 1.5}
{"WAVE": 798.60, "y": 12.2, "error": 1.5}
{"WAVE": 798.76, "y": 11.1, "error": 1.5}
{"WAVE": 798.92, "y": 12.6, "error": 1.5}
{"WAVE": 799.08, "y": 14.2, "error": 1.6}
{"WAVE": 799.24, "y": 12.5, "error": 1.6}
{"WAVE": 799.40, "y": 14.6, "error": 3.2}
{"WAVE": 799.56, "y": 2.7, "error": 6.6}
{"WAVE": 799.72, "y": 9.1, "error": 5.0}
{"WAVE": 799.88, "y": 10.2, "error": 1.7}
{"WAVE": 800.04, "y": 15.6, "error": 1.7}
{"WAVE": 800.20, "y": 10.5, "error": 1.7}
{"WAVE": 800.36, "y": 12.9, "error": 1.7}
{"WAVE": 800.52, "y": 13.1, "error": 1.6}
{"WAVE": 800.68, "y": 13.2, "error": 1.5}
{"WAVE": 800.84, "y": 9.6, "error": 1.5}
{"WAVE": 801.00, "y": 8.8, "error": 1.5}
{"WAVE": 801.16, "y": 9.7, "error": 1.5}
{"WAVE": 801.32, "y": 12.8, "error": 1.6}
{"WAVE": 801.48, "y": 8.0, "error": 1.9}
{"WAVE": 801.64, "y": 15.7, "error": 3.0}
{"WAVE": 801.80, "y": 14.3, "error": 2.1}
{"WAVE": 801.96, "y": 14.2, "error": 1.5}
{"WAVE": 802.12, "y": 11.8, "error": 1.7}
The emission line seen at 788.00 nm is [N II]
